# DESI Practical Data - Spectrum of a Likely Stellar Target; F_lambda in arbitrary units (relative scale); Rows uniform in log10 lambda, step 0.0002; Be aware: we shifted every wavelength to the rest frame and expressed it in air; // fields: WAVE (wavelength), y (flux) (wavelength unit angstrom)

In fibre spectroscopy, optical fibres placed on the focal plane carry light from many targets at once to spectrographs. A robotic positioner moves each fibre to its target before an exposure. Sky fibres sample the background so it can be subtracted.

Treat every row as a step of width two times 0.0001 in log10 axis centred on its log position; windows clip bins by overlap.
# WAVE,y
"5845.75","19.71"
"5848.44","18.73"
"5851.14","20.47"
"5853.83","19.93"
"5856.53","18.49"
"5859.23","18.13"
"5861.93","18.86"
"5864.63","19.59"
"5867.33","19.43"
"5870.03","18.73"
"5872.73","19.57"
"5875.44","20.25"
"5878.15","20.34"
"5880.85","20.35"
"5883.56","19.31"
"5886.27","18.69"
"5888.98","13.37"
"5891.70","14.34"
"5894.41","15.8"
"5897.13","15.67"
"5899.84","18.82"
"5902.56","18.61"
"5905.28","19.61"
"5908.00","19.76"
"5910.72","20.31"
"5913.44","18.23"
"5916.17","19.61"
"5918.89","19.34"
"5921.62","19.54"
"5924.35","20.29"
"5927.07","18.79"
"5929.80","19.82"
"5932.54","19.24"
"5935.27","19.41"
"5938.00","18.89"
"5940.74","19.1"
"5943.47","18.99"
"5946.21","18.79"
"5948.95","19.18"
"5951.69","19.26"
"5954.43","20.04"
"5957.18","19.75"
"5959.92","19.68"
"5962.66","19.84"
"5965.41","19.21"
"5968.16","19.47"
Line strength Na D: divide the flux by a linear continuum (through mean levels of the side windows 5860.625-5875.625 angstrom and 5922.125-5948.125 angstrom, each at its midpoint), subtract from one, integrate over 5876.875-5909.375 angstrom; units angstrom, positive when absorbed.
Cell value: 2.4 angstrom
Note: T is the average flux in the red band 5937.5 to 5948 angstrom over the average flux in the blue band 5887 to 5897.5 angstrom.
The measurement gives 1.27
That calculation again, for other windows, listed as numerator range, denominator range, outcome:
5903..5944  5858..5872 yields 1.02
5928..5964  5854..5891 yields 1.03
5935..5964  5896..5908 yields 1.05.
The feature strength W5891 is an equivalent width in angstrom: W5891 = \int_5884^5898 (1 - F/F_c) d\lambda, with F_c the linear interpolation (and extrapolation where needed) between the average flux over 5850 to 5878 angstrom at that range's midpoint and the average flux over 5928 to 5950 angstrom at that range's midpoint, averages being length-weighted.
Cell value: 2.5 angstrom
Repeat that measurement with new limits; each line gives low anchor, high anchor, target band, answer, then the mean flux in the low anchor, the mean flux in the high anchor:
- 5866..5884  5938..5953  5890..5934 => 1.8 angstrom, 19.7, 19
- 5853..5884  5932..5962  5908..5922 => -0.1 angstrom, 19.4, 19.3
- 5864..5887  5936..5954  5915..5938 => -0.3 angstrom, 19.6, 19.1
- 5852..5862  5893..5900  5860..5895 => -1.5 angstrom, 18.9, 16.4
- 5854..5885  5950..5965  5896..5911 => 0.6 angstrom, 19.4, 19.7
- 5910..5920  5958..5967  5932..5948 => 0.3 angstrom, 19.3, 19.6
